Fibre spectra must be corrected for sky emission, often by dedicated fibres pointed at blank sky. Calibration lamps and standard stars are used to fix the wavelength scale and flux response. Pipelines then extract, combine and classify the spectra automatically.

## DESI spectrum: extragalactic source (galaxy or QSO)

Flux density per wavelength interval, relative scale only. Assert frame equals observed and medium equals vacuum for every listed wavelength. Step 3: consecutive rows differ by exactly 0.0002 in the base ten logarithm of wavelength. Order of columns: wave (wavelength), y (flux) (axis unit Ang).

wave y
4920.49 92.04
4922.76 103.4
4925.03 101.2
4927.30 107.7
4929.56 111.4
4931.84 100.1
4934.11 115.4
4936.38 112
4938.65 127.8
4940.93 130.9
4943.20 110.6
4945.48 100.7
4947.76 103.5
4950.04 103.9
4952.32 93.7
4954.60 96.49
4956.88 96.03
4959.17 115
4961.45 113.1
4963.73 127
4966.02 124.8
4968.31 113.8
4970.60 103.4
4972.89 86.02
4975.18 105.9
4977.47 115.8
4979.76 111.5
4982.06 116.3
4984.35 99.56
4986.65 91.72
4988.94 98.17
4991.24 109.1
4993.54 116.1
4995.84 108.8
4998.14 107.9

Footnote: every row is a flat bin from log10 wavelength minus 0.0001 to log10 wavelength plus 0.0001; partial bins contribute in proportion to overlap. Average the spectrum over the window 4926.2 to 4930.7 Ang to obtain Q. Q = 110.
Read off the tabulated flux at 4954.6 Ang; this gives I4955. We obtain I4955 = 96.49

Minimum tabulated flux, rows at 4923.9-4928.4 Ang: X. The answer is 101.2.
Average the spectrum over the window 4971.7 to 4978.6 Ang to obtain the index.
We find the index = 103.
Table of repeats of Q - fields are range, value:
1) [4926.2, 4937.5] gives 109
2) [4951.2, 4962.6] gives 103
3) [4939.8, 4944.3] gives 121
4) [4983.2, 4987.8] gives 95.8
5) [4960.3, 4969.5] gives 120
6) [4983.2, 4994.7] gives 103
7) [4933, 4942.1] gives 122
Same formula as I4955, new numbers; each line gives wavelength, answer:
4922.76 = 103.4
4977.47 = 115.8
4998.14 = 107.9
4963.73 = 127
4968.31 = 113.8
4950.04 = 103.9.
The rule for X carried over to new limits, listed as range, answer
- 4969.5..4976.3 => 86.02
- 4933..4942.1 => 112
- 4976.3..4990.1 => 91.72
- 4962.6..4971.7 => 103.4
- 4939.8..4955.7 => 93.7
